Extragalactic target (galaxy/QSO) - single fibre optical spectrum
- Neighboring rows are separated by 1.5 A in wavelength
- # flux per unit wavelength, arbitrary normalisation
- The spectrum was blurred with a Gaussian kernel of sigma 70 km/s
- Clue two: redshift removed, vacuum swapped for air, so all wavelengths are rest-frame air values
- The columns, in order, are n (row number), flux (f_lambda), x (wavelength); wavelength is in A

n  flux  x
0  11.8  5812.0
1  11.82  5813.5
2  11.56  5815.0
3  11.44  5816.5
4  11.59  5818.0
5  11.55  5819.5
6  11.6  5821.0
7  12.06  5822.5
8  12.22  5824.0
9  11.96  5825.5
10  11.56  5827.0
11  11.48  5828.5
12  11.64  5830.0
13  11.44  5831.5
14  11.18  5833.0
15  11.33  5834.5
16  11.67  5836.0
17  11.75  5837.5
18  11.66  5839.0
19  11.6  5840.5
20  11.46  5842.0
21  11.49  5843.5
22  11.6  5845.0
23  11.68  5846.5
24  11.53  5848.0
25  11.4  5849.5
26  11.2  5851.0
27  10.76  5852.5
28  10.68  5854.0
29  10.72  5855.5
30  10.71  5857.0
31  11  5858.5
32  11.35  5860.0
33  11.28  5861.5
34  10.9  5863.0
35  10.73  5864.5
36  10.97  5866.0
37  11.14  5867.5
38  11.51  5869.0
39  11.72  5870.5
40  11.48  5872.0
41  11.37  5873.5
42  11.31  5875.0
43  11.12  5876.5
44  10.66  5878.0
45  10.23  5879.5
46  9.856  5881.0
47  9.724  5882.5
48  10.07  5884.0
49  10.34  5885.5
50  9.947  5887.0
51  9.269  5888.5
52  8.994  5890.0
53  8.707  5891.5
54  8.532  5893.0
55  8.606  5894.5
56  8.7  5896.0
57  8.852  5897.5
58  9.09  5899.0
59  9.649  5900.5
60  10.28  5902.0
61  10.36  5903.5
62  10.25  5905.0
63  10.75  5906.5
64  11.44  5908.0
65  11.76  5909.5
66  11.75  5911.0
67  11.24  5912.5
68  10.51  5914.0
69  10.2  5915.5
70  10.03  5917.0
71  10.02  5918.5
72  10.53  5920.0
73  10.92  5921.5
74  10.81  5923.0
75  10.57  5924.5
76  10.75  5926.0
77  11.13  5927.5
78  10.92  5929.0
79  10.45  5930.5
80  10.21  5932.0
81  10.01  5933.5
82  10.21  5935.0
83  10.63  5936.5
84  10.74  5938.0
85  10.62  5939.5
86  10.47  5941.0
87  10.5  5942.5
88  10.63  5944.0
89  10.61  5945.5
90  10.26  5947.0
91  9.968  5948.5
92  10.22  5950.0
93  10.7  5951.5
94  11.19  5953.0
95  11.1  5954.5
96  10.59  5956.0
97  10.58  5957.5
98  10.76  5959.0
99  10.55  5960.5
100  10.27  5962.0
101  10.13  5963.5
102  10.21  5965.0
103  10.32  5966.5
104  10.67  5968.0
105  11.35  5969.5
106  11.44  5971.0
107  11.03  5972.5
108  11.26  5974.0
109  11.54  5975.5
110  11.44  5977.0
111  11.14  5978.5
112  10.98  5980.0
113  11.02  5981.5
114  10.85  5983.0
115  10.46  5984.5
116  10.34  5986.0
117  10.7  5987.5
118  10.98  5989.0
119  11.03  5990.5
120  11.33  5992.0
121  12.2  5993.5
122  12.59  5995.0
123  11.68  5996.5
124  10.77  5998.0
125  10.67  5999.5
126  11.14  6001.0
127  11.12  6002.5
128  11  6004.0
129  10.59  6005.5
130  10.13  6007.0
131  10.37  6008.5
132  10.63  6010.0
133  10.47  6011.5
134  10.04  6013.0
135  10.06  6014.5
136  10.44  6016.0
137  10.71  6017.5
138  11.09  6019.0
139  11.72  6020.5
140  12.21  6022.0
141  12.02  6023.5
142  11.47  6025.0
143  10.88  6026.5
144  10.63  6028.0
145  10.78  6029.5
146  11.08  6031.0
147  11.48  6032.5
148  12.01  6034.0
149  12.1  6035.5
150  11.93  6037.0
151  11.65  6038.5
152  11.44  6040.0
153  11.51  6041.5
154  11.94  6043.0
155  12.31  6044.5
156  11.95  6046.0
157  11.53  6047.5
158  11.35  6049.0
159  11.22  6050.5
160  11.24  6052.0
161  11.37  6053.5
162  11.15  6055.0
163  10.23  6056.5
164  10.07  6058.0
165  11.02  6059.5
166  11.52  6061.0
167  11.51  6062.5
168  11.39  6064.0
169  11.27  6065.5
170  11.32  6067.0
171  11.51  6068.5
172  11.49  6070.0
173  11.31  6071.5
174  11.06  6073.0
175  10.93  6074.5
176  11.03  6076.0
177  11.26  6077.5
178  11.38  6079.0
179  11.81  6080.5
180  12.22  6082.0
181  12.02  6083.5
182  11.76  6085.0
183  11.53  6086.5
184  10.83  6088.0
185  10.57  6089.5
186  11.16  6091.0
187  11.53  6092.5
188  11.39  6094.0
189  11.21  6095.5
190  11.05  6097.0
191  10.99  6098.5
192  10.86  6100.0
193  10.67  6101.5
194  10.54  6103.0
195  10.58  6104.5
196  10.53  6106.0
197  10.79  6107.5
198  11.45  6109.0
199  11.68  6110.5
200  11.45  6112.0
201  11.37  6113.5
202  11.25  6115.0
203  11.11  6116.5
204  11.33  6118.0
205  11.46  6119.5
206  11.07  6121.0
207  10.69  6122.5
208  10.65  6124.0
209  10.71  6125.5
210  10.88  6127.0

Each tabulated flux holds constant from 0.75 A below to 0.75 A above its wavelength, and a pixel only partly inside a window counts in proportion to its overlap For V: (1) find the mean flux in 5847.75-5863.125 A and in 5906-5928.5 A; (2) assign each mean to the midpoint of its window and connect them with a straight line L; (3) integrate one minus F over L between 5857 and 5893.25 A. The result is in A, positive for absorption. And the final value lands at 1.4 A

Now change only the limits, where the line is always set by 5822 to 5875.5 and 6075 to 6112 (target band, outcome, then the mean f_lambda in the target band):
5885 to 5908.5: 3.6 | 9.58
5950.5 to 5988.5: 1.6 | 10.8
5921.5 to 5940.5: 1.2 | 10.6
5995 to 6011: 0.5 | 10.9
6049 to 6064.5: 0.2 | 11.1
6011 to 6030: 0.5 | 11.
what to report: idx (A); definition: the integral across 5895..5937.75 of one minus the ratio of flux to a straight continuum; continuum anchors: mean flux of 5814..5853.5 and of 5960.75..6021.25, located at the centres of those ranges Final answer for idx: 3.0 A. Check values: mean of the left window 11.6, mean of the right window 10.9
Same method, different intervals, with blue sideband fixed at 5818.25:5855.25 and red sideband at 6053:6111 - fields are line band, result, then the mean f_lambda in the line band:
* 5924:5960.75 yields 2.6 A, 10.6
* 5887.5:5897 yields 2.2 A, 8.83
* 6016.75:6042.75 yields -0.5 A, 11.5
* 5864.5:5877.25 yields 0.2 A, 11.3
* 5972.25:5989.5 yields 0.5 A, 11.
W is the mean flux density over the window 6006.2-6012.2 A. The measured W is 10.4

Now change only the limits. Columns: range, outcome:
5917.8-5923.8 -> 10.6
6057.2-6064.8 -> 11.1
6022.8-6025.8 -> 11.7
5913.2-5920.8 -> 10.3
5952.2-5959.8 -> 10.8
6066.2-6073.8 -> 11.3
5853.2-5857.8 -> 10.7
